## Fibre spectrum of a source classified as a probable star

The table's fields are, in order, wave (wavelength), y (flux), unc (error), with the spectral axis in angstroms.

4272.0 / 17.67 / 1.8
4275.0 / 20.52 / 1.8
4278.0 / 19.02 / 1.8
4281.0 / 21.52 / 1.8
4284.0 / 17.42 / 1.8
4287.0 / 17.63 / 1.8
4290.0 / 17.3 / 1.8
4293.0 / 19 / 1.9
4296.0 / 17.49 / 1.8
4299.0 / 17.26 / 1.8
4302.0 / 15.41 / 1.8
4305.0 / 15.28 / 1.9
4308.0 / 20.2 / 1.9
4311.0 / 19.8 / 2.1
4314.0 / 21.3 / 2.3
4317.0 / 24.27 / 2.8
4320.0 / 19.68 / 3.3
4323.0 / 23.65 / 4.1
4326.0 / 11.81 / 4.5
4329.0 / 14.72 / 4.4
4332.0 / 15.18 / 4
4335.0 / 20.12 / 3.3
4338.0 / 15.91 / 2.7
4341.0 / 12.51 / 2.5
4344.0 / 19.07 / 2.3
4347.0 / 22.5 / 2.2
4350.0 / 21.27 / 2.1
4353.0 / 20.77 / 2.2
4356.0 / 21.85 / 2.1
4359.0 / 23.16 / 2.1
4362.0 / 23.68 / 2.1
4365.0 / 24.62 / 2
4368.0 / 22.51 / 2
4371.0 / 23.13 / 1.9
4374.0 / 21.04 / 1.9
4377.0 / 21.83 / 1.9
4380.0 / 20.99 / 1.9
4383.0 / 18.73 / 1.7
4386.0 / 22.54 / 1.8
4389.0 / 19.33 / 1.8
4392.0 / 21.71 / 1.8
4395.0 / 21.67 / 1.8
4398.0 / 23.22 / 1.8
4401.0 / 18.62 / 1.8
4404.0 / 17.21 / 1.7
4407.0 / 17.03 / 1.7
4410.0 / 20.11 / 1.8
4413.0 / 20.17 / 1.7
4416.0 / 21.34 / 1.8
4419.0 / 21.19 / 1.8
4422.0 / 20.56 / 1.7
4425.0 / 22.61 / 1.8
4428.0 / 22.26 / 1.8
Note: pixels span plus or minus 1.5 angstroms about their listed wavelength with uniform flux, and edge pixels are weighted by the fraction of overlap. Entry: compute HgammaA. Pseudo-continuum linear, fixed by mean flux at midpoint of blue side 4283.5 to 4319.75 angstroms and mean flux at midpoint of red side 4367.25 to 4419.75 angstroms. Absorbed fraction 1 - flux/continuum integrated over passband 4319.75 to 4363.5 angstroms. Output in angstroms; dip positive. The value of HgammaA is 1.1 angstroms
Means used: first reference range 18.6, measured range 19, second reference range 20.7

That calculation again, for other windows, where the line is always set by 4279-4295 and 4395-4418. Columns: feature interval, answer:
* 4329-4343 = 2.32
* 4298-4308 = 1.16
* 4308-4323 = -2.02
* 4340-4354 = -0.15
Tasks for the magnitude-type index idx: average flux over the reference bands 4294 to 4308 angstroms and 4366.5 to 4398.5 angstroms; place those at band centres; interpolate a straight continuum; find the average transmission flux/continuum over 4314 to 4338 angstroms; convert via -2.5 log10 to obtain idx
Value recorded -0.02 mag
